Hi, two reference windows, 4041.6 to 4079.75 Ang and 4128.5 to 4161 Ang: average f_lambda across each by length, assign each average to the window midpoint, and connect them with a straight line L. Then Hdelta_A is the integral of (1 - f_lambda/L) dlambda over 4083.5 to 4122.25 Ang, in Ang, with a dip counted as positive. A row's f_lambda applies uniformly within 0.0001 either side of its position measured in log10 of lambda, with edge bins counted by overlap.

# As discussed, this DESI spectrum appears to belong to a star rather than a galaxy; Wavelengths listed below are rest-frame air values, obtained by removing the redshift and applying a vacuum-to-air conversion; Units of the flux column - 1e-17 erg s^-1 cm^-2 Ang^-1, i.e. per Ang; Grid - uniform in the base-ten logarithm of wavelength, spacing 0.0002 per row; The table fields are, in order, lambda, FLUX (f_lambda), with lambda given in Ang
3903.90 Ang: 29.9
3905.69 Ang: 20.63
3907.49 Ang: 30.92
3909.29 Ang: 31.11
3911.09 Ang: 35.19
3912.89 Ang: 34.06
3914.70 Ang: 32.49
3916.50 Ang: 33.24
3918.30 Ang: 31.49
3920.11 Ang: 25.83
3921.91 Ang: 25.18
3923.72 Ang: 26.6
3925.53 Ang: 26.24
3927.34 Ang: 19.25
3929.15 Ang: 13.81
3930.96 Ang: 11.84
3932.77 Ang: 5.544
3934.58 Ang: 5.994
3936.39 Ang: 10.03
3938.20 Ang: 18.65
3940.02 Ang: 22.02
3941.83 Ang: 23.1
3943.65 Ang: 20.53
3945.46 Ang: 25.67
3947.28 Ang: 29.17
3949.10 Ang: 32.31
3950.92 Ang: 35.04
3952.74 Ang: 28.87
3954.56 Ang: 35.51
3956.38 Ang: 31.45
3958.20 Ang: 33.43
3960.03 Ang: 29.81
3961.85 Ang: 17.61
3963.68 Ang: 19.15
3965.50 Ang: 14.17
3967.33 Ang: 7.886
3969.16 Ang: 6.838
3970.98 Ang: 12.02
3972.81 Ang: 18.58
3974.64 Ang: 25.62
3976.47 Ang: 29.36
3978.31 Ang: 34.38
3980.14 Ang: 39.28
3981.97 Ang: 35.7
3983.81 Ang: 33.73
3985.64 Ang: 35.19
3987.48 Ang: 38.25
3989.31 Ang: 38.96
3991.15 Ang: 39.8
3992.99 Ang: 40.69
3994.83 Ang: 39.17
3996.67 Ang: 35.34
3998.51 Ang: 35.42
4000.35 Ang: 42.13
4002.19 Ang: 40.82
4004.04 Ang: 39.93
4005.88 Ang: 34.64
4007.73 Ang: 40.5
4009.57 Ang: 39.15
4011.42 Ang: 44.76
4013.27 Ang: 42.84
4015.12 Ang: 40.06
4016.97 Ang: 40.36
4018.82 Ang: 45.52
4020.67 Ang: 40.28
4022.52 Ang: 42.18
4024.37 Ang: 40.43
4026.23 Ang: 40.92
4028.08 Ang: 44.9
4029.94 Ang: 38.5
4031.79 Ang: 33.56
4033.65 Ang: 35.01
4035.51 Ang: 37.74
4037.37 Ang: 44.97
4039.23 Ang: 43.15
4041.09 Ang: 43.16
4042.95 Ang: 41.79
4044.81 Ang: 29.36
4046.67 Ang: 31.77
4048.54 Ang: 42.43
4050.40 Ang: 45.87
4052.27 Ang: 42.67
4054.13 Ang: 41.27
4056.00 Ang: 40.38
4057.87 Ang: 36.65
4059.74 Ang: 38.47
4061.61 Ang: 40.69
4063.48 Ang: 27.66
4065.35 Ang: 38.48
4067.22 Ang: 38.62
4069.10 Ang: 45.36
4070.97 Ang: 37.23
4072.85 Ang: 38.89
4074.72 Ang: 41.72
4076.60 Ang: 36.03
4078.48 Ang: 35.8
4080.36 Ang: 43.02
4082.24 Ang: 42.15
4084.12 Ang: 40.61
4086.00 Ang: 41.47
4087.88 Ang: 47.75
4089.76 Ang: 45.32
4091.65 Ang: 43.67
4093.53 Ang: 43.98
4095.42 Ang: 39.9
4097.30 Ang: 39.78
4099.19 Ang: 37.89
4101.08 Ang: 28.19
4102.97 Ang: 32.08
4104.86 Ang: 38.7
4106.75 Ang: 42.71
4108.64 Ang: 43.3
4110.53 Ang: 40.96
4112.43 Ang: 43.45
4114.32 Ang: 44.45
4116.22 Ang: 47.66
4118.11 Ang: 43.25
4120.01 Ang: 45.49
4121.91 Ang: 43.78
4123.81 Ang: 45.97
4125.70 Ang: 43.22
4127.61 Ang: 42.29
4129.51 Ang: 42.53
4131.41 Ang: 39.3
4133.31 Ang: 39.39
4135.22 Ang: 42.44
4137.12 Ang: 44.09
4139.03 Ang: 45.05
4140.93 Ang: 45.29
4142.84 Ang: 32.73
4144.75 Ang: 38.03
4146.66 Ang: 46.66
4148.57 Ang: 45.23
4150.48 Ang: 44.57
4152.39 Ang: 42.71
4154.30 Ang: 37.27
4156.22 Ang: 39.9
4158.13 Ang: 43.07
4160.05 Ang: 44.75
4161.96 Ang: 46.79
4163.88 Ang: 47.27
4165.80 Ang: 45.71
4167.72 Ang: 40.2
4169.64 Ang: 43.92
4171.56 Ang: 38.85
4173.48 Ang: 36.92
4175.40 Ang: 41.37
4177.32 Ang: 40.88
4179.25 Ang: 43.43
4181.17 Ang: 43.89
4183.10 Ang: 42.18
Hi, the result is -1.3 Ang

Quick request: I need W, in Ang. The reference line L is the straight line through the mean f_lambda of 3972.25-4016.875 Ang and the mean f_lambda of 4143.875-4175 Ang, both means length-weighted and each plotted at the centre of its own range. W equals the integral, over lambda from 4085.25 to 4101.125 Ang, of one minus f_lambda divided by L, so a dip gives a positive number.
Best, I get -0.5 Ang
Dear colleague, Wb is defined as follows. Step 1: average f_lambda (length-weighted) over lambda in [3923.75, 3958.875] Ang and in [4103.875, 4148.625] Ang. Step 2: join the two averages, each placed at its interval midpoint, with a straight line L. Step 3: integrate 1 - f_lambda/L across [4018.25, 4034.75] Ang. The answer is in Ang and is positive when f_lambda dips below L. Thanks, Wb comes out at -4.3 Ang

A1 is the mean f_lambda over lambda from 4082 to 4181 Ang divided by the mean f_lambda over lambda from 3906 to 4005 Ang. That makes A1 1.53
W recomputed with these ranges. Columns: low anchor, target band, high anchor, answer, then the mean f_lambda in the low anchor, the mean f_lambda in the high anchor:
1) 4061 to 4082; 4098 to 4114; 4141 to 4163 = 0.58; 38.6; 42.1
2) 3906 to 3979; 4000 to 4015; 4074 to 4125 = -4.57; 23.7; 41.5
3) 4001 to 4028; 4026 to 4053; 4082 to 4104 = 0.72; 41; 40.2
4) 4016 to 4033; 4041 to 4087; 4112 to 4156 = 2.45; 40.6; 42.8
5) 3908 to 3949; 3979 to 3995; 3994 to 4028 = -1.06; 23.3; 40.4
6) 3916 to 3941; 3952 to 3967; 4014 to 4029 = 0.63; 19.5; 41.9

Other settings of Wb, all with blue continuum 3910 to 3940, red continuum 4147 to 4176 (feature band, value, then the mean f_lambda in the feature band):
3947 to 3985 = -0.7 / 26.2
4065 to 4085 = -2.6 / 39.8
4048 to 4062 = -3.2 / 41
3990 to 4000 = -3.6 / 38.3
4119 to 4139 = -1.6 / 42.9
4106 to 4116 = -1.3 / 43.3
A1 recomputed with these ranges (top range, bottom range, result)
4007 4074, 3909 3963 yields 1.60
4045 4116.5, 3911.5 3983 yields 1.68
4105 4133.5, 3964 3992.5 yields 1.58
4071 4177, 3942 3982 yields 1.65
